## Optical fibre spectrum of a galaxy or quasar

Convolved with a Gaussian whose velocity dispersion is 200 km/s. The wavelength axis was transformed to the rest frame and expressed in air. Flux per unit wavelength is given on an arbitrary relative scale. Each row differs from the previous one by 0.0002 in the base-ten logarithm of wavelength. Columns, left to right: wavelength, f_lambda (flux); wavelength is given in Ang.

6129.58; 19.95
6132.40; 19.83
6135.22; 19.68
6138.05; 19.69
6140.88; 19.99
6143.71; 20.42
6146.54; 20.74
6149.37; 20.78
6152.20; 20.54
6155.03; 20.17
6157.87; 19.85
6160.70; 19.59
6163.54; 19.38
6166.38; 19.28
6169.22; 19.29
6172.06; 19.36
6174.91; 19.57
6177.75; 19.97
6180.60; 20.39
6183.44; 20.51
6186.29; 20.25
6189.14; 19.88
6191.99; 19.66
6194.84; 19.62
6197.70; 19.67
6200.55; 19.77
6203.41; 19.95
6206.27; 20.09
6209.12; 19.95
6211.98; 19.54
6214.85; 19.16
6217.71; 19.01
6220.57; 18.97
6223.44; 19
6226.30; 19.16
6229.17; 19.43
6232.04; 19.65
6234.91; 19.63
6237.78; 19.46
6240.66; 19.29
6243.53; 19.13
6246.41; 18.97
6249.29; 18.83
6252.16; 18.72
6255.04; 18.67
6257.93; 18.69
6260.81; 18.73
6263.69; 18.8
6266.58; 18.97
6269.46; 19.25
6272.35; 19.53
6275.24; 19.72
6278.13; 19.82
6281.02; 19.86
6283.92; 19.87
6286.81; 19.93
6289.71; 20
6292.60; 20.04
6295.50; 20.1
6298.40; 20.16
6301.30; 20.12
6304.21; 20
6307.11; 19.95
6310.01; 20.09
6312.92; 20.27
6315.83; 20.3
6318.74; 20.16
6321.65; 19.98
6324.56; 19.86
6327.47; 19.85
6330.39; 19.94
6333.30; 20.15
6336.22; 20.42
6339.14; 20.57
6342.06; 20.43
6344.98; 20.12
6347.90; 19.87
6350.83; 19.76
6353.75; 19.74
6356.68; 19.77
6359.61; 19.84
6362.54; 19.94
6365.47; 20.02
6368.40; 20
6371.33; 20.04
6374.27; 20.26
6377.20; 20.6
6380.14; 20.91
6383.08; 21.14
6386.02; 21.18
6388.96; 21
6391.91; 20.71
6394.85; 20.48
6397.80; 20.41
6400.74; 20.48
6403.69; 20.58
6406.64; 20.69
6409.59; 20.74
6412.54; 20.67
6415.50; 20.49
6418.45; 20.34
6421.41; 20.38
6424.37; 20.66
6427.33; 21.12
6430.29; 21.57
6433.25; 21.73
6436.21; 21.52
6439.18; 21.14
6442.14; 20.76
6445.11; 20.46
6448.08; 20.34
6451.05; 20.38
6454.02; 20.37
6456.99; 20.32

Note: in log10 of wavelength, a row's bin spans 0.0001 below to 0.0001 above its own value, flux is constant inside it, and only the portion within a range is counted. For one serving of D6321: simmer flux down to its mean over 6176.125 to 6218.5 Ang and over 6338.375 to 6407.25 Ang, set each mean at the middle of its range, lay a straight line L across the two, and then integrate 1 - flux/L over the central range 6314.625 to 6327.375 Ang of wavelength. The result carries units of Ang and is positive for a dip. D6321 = 0.1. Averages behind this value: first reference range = 19.8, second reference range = 20.4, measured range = 20.1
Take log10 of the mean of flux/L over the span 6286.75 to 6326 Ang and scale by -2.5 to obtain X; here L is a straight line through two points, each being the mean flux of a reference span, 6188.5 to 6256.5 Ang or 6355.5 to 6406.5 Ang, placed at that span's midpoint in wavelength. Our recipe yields -0.01 mag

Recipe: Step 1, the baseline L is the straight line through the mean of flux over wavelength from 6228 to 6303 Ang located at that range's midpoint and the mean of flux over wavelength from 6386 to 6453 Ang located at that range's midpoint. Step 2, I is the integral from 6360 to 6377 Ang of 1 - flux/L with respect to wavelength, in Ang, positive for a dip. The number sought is 0.2 Ang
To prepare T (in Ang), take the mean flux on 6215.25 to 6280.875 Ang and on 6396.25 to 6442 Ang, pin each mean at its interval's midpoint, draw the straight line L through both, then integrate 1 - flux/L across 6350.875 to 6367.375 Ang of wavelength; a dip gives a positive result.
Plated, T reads 0.3 Ang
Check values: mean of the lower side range 19.2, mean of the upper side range 20.8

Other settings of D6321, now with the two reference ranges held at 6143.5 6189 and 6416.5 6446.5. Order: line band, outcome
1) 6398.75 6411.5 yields 0.2 Ang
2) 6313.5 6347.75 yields 0.7 Ang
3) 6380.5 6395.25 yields -0.1 Ang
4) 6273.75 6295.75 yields 0.6 Ang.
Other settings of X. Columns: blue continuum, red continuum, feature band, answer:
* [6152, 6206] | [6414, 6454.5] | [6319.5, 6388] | 0.016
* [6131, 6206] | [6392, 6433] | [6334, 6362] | 0.024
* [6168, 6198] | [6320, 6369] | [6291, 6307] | -0.006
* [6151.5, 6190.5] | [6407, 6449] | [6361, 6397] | 0.008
